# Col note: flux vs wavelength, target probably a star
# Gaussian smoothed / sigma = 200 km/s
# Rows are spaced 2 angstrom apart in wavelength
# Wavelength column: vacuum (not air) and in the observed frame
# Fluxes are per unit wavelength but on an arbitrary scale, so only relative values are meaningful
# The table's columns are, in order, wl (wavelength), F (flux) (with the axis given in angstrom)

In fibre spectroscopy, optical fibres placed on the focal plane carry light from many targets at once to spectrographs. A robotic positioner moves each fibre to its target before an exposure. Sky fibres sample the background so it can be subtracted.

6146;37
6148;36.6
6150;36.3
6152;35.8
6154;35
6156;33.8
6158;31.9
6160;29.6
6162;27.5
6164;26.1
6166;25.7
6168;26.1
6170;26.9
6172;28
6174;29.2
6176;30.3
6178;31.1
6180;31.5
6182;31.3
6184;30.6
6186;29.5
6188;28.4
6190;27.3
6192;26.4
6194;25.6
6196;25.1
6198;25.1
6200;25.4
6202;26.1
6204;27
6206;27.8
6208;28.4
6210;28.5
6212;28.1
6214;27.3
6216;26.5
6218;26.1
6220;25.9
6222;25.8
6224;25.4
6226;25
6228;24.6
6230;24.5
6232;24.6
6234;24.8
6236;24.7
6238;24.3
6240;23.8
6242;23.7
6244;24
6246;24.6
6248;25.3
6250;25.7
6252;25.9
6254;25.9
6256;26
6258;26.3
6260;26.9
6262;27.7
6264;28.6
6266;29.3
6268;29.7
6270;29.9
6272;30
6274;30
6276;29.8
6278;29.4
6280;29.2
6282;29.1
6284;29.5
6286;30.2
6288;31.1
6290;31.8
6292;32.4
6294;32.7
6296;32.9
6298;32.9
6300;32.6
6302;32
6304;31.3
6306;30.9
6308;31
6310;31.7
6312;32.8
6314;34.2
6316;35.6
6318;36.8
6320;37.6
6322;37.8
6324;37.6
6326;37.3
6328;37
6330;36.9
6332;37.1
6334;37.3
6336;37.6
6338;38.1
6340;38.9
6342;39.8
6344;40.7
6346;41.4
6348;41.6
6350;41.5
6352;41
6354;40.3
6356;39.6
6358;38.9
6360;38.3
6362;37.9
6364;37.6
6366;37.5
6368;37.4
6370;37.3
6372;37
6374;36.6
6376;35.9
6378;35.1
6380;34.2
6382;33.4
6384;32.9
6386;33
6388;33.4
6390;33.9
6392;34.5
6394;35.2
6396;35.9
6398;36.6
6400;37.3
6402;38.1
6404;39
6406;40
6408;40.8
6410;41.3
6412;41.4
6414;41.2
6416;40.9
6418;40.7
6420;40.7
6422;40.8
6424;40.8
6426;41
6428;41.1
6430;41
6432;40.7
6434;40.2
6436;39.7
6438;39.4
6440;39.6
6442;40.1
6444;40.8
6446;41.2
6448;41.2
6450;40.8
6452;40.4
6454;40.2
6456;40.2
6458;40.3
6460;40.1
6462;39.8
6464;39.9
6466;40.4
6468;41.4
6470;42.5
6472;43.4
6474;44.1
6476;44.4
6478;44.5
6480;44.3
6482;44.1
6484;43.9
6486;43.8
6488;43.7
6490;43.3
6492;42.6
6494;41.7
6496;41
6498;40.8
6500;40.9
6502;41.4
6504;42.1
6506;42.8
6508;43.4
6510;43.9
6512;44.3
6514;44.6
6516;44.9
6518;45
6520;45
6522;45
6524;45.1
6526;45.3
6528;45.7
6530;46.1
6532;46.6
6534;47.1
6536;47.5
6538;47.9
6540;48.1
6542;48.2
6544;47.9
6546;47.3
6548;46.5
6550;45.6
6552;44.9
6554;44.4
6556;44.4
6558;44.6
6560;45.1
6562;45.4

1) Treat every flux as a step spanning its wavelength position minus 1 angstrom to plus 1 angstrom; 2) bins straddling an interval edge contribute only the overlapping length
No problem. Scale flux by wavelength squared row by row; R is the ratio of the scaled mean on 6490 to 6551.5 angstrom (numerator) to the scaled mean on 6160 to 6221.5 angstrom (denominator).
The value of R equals 1.80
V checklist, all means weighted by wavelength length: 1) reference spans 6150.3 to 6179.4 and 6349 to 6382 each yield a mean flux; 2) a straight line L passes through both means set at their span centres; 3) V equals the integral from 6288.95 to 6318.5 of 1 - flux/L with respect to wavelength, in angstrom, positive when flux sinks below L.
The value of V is 2.22 angstrom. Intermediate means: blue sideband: 30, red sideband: 37.7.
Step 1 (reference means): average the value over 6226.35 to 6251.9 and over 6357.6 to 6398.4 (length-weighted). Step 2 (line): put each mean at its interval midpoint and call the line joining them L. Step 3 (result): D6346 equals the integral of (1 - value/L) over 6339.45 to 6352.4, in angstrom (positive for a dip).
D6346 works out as -2.94 angstrom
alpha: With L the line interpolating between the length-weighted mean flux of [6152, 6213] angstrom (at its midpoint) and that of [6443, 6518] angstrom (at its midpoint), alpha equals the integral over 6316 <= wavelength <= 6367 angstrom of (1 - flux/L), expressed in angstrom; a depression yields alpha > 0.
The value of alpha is -3.8 angstrom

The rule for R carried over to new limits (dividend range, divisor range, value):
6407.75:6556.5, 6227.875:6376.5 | 1.39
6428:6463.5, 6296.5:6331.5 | 1.22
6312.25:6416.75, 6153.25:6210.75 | 1.40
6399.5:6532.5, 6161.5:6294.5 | 1.65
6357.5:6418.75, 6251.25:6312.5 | 1.28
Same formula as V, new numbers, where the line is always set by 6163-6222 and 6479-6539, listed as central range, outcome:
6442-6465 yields 0.4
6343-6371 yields -2.5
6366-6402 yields 2.1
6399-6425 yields -0.8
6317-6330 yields -1.1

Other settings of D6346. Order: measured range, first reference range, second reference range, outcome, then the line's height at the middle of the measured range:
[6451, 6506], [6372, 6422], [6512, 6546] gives 0.9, 42.8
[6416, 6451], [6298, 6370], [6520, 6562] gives 0.7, 41.4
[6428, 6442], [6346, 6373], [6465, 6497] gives 0.5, 41.5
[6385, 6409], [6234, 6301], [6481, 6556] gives 0.2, 36.7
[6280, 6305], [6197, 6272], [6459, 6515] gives -1.2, 30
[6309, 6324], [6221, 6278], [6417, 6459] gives -1.9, 31.4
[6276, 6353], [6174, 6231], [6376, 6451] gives -3.5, 33.3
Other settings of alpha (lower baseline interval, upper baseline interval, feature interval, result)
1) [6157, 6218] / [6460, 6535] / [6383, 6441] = 0.78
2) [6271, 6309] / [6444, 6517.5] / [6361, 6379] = -0.61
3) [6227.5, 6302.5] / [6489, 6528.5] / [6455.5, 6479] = -0.56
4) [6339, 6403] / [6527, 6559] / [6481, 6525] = 0.96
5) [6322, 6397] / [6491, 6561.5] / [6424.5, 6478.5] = 0.54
